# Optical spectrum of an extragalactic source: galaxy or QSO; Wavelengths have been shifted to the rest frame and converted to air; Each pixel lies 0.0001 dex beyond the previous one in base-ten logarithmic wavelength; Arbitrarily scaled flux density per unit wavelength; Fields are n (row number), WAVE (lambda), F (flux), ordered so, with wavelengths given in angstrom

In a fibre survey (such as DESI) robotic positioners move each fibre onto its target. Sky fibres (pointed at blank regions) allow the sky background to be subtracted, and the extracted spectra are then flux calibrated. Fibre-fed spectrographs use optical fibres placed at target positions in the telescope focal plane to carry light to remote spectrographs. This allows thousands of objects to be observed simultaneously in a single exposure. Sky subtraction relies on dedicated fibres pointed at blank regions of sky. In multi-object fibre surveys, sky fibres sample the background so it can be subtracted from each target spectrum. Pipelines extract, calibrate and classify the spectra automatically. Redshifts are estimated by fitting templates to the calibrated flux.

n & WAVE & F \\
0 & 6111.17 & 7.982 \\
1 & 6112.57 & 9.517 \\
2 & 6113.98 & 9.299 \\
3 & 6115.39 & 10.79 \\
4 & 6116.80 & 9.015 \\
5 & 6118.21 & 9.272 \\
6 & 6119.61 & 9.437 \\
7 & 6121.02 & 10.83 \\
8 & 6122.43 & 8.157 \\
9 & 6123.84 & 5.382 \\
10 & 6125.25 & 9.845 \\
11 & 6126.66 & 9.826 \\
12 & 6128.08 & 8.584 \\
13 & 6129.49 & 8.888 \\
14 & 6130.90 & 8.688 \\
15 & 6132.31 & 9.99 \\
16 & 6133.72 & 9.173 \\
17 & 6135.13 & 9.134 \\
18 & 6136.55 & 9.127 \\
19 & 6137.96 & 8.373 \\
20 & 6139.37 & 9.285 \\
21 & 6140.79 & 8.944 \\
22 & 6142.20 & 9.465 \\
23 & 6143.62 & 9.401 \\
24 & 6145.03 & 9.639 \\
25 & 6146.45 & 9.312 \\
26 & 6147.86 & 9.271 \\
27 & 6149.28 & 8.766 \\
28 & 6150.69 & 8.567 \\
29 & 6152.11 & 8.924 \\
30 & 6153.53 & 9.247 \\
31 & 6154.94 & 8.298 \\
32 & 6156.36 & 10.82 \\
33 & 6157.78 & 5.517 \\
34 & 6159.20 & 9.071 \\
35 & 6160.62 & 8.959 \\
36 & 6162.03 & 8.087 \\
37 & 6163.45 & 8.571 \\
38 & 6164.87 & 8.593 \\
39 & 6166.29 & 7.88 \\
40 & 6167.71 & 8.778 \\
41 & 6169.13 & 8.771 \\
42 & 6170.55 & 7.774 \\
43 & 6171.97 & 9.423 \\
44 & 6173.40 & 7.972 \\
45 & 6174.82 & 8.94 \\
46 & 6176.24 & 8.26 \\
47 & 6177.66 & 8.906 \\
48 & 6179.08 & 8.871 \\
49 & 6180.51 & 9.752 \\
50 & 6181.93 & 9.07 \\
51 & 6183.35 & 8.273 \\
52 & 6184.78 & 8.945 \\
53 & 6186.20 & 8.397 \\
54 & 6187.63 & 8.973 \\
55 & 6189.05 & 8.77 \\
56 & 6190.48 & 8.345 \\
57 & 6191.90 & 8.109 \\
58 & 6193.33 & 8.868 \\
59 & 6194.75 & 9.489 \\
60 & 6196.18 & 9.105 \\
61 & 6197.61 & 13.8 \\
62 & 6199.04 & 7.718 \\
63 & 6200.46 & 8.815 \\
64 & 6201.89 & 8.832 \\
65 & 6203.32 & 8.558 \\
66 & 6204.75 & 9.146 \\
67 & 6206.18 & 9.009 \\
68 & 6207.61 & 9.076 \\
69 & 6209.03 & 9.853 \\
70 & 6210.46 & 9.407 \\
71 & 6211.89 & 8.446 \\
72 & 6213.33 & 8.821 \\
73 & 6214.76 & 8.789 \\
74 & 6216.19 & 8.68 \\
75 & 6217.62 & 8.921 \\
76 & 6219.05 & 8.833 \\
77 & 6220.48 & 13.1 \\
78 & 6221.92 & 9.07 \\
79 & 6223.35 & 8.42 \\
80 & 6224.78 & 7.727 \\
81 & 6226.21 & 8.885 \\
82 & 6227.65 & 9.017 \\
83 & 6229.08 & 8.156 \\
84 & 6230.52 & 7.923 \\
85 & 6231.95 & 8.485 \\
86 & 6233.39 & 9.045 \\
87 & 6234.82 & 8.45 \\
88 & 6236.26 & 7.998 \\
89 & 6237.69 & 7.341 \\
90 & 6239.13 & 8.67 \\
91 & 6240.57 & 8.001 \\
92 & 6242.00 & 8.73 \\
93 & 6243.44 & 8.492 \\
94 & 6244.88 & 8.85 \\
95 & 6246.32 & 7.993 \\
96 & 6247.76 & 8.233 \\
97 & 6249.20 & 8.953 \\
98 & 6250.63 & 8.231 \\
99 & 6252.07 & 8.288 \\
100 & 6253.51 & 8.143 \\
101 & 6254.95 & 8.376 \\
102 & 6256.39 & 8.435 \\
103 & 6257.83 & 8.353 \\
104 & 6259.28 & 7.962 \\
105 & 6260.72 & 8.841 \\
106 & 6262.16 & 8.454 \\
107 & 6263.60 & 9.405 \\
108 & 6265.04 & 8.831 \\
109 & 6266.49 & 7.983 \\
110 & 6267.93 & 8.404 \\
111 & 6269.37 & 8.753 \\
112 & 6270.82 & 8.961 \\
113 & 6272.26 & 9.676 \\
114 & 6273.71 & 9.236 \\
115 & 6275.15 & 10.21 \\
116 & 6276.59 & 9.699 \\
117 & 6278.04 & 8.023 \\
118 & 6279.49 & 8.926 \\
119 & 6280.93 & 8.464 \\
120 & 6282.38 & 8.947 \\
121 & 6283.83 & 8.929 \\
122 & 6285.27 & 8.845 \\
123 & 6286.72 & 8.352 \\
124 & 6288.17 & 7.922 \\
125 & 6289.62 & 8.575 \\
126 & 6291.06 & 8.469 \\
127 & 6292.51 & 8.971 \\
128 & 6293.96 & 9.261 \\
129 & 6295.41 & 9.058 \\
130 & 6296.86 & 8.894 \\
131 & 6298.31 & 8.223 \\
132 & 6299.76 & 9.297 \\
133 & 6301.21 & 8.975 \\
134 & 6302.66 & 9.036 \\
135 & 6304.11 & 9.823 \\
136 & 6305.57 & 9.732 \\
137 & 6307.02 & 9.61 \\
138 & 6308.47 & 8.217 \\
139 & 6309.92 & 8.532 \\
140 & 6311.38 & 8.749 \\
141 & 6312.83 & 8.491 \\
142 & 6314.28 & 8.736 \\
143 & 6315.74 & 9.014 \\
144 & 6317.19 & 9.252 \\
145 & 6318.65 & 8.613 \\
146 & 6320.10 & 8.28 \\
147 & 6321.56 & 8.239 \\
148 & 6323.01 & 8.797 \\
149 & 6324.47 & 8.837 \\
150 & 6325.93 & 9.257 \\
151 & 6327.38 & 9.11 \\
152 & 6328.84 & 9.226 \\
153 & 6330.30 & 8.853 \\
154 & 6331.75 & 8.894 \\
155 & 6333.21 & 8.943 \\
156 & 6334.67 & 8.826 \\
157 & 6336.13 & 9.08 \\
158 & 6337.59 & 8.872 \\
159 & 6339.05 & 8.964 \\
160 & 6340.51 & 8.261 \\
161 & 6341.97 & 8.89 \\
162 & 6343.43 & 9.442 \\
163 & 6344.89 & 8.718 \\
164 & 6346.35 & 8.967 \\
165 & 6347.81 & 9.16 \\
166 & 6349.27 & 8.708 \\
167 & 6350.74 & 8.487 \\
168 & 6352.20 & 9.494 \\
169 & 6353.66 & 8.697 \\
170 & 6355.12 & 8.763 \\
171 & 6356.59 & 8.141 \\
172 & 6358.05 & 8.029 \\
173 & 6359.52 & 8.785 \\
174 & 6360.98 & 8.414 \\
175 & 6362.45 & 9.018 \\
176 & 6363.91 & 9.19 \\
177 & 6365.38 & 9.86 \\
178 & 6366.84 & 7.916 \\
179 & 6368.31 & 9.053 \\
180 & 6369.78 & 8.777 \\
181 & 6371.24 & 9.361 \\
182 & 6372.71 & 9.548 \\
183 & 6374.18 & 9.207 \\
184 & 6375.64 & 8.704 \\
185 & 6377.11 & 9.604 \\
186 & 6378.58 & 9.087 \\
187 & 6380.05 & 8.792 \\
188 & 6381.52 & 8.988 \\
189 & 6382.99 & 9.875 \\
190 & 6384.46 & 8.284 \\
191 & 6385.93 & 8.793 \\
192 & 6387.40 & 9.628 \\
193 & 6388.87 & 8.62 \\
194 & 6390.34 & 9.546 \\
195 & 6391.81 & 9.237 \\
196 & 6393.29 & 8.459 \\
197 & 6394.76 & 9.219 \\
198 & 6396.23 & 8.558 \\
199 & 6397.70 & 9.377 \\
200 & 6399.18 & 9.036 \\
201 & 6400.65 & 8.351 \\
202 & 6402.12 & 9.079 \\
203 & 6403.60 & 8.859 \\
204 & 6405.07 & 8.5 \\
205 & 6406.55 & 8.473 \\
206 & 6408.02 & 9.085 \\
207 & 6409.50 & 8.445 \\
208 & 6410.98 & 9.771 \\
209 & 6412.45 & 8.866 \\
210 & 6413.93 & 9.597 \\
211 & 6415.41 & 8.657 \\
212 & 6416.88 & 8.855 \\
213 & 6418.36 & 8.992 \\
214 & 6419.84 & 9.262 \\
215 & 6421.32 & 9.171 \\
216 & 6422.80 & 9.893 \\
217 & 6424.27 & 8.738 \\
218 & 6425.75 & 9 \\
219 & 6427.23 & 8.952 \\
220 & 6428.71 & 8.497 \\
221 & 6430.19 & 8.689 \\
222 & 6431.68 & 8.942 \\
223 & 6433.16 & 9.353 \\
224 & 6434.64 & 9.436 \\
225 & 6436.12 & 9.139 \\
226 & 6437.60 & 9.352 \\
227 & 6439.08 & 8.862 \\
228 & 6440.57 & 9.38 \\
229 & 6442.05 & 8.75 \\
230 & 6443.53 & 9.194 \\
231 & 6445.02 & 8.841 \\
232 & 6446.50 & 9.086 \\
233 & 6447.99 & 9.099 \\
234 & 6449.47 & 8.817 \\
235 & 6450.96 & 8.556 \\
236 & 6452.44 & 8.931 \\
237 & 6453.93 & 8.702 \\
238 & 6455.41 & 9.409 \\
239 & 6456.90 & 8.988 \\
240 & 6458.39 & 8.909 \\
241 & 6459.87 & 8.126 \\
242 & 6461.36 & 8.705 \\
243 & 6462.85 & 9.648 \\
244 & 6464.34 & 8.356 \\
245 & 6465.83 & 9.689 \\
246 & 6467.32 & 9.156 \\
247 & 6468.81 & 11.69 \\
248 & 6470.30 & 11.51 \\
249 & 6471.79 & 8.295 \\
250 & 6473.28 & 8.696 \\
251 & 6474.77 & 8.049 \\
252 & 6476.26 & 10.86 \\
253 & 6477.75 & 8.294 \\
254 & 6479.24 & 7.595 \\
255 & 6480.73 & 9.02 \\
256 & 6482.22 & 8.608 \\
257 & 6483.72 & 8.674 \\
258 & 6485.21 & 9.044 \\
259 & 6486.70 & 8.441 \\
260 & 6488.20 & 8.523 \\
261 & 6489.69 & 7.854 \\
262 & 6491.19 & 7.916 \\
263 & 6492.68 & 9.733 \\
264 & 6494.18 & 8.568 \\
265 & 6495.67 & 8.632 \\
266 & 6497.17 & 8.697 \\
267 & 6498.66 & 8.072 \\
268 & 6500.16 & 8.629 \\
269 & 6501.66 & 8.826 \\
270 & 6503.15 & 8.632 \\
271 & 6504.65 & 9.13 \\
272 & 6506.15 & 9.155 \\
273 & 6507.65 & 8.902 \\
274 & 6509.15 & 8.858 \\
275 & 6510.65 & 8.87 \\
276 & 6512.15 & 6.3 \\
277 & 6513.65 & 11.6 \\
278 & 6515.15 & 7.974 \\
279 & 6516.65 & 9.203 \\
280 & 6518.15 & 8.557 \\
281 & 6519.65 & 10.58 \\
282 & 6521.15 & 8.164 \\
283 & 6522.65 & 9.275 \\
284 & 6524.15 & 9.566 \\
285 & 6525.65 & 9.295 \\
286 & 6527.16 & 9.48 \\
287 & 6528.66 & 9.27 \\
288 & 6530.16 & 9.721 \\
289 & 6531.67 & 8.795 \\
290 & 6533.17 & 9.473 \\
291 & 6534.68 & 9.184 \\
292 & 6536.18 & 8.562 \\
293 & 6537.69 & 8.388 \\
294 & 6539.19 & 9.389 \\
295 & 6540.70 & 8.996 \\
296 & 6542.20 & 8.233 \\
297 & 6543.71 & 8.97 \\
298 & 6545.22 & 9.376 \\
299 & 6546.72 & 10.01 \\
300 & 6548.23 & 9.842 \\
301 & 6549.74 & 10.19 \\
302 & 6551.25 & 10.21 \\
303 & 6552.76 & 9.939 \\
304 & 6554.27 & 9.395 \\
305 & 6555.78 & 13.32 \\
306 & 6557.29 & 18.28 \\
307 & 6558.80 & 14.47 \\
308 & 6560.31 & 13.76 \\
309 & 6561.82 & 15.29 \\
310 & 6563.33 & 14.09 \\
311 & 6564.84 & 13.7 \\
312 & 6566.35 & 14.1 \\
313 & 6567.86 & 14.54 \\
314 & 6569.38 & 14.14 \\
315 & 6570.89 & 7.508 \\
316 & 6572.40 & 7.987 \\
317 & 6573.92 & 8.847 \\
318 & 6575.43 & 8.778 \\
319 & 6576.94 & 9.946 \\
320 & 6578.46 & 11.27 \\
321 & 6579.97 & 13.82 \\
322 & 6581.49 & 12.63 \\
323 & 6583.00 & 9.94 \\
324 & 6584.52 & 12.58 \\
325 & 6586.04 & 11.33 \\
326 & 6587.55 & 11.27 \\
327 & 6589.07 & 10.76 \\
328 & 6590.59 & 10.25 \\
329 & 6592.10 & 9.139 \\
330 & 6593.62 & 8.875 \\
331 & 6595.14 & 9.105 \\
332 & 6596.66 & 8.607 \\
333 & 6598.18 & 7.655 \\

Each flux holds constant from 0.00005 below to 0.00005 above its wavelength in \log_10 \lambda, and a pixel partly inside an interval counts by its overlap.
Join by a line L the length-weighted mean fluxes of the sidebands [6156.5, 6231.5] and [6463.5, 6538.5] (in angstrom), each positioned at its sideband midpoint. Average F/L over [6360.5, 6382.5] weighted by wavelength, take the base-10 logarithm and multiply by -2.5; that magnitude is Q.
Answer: -0.016 mag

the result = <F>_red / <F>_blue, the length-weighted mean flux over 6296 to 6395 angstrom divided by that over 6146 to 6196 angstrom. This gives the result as 1.0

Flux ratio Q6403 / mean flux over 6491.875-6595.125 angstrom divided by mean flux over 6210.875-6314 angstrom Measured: 1.2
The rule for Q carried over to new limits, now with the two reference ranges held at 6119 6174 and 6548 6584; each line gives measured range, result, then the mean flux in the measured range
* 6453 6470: 0.20 mag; 9.27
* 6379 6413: 0.19 mag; 8.95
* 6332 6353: 0.16 mag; 8.91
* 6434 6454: 0.22 mag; 9.02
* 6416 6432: 0.21 mag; 9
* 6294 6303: 0.12 mag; 8.94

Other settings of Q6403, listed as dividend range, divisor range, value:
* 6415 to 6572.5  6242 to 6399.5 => 1.08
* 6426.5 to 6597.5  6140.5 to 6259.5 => 1.11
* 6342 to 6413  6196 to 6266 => 1.02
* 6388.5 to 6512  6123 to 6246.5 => 1.01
